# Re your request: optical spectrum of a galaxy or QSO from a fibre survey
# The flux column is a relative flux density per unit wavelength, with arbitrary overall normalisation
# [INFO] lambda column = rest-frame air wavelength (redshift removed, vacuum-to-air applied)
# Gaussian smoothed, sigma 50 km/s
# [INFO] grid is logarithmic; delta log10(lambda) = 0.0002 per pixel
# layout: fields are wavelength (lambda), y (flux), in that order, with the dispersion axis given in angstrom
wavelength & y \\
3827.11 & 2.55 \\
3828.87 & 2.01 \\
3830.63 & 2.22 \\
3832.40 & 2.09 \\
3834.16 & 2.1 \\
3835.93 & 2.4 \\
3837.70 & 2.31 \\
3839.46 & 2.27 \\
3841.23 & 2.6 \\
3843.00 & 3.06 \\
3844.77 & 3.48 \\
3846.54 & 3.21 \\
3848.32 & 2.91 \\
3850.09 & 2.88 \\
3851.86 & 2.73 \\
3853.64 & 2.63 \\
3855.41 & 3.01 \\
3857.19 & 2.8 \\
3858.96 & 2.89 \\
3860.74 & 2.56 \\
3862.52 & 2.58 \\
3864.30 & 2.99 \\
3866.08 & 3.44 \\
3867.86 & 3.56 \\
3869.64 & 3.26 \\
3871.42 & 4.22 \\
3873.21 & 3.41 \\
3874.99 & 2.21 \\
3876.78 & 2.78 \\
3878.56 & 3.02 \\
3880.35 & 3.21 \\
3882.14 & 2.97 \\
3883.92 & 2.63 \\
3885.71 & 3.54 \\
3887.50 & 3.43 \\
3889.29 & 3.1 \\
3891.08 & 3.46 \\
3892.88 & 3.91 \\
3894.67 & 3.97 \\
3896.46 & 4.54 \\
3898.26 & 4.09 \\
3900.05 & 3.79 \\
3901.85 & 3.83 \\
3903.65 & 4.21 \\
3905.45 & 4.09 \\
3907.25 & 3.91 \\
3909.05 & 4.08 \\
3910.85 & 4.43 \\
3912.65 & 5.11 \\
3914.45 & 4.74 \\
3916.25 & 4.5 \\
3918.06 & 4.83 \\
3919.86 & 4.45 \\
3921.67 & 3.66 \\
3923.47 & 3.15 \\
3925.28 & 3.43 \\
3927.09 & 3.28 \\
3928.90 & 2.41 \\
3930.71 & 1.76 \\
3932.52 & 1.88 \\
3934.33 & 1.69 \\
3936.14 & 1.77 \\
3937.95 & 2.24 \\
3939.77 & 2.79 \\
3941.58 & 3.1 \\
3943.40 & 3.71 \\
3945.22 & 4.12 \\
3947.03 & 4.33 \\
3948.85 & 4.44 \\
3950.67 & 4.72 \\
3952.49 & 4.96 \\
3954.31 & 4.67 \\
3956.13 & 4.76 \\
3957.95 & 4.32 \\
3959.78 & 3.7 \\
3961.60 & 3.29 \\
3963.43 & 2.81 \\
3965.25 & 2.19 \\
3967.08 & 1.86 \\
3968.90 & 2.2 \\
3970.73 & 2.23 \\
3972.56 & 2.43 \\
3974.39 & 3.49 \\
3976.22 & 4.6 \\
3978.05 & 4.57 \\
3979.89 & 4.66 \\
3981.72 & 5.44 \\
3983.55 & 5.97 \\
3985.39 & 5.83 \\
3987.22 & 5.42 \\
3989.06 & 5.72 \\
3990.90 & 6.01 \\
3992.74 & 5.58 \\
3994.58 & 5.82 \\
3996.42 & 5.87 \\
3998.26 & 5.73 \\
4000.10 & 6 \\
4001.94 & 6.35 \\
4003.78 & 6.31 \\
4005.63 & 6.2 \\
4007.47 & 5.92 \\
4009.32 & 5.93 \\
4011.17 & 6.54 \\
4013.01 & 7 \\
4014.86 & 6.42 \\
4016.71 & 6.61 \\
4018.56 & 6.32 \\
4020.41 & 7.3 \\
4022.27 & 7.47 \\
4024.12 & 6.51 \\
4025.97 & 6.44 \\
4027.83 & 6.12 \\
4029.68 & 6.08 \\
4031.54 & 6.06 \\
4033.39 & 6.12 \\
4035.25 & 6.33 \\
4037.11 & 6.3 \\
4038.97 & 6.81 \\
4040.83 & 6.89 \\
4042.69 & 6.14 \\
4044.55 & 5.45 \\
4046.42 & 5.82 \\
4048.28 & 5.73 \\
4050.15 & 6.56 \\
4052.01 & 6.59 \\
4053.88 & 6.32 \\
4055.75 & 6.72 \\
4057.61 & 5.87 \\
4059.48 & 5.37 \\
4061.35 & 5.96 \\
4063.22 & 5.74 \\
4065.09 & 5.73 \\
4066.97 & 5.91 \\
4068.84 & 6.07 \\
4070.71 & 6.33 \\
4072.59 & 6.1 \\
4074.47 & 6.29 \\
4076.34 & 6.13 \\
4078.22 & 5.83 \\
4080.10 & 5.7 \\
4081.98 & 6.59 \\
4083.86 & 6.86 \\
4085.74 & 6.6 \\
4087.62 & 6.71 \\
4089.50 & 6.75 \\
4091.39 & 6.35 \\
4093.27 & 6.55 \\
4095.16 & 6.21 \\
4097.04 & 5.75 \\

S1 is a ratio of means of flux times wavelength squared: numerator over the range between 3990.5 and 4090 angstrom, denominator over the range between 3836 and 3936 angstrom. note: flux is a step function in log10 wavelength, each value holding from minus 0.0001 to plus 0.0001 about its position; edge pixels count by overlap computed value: 2.0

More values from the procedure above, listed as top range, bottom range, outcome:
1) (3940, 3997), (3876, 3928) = 1.16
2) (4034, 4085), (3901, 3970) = 1.84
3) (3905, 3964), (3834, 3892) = 1.28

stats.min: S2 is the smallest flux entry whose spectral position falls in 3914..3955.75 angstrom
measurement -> 1.69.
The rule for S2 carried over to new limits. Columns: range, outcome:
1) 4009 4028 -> 5.93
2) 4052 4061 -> 5.37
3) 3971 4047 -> 2.43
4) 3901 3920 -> 3.83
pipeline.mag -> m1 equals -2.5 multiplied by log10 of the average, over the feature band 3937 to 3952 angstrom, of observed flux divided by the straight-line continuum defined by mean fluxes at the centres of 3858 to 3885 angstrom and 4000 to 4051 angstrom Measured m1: 0.24 mag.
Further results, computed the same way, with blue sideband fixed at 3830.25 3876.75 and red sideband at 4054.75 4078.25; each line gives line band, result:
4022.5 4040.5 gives -0.162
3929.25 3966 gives 0.261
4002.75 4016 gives -0.222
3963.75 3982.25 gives 0.369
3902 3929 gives -0.085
